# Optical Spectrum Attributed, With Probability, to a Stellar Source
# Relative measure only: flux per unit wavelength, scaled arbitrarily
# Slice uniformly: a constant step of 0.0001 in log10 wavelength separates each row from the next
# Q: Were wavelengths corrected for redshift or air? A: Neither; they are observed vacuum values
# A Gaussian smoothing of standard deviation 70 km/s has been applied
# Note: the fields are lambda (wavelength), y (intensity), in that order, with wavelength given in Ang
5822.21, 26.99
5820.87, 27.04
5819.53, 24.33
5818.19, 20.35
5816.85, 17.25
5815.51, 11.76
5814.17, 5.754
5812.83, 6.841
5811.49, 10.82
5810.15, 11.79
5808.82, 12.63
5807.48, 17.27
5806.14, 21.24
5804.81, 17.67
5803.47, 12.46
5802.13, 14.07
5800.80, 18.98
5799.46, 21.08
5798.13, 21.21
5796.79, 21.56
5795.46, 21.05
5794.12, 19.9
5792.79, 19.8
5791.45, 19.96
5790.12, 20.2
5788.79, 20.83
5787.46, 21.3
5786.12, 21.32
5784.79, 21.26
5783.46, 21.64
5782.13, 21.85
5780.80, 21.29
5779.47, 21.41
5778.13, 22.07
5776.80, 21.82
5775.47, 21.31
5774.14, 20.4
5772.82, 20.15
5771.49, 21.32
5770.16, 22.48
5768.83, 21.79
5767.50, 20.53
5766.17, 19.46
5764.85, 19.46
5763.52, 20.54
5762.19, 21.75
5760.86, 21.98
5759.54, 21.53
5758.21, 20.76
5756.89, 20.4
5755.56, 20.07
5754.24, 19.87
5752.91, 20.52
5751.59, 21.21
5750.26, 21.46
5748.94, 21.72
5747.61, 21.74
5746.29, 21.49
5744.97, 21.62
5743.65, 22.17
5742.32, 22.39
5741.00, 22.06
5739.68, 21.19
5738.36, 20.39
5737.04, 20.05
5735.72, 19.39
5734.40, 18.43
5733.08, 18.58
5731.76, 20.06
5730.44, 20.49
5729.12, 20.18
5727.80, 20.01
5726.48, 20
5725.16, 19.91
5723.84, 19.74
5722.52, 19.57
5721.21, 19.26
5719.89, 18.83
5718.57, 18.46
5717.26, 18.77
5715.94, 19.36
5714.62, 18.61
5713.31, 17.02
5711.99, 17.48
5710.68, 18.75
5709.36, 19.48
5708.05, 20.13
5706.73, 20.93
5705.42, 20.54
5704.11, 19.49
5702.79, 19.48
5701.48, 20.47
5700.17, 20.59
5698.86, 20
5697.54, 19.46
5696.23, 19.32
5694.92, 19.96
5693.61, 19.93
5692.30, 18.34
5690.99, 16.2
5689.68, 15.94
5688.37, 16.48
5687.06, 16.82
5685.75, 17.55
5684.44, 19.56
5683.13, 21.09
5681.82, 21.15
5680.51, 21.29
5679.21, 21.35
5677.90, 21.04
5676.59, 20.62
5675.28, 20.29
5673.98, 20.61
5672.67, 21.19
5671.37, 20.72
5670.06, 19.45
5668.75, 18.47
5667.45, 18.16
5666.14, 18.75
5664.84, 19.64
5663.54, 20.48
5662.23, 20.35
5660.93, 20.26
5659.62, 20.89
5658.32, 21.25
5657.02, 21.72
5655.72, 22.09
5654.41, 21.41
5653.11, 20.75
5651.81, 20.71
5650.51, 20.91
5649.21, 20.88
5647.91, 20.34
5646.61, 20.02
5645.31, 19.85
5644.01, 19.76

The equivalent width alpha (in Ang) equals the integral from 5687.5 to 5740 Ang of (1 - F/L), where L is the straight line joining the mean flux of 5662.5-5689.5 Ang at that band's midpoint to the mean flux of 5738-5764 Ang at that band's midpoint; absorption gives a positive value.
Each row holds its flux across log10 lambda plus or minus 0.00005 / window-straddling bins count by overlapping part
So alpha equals 3.1 Ang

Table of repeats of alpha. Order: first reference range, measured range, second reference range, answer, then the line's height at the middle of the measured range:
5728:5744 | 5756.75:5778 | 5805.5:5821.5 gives -3.0 Ang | 18.4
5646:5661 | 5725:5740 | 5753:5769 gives 0.6 Ang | 20.7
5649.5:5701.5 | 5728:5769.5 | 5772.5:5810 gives -2.0 Ang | 19.8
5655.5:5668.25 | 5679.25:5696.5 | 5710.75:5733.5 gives 0.9 Ang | 19.8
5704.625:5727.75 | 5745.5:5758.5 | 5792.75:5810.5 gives -1.5 Ang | 18.7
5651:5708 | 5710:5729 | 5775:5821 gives 0.4 Ang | 19.4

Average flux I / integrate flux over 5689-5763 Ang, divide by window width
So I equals 20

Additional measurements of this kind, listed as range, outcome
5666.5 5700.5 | 19.4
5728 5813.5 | 19.9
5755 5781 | 21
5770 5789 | 21.3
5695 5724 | 19.4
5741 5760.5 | 21.3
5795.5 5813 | 16.4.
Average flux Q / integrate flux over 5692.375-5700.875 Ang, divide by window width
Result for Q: 19.8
